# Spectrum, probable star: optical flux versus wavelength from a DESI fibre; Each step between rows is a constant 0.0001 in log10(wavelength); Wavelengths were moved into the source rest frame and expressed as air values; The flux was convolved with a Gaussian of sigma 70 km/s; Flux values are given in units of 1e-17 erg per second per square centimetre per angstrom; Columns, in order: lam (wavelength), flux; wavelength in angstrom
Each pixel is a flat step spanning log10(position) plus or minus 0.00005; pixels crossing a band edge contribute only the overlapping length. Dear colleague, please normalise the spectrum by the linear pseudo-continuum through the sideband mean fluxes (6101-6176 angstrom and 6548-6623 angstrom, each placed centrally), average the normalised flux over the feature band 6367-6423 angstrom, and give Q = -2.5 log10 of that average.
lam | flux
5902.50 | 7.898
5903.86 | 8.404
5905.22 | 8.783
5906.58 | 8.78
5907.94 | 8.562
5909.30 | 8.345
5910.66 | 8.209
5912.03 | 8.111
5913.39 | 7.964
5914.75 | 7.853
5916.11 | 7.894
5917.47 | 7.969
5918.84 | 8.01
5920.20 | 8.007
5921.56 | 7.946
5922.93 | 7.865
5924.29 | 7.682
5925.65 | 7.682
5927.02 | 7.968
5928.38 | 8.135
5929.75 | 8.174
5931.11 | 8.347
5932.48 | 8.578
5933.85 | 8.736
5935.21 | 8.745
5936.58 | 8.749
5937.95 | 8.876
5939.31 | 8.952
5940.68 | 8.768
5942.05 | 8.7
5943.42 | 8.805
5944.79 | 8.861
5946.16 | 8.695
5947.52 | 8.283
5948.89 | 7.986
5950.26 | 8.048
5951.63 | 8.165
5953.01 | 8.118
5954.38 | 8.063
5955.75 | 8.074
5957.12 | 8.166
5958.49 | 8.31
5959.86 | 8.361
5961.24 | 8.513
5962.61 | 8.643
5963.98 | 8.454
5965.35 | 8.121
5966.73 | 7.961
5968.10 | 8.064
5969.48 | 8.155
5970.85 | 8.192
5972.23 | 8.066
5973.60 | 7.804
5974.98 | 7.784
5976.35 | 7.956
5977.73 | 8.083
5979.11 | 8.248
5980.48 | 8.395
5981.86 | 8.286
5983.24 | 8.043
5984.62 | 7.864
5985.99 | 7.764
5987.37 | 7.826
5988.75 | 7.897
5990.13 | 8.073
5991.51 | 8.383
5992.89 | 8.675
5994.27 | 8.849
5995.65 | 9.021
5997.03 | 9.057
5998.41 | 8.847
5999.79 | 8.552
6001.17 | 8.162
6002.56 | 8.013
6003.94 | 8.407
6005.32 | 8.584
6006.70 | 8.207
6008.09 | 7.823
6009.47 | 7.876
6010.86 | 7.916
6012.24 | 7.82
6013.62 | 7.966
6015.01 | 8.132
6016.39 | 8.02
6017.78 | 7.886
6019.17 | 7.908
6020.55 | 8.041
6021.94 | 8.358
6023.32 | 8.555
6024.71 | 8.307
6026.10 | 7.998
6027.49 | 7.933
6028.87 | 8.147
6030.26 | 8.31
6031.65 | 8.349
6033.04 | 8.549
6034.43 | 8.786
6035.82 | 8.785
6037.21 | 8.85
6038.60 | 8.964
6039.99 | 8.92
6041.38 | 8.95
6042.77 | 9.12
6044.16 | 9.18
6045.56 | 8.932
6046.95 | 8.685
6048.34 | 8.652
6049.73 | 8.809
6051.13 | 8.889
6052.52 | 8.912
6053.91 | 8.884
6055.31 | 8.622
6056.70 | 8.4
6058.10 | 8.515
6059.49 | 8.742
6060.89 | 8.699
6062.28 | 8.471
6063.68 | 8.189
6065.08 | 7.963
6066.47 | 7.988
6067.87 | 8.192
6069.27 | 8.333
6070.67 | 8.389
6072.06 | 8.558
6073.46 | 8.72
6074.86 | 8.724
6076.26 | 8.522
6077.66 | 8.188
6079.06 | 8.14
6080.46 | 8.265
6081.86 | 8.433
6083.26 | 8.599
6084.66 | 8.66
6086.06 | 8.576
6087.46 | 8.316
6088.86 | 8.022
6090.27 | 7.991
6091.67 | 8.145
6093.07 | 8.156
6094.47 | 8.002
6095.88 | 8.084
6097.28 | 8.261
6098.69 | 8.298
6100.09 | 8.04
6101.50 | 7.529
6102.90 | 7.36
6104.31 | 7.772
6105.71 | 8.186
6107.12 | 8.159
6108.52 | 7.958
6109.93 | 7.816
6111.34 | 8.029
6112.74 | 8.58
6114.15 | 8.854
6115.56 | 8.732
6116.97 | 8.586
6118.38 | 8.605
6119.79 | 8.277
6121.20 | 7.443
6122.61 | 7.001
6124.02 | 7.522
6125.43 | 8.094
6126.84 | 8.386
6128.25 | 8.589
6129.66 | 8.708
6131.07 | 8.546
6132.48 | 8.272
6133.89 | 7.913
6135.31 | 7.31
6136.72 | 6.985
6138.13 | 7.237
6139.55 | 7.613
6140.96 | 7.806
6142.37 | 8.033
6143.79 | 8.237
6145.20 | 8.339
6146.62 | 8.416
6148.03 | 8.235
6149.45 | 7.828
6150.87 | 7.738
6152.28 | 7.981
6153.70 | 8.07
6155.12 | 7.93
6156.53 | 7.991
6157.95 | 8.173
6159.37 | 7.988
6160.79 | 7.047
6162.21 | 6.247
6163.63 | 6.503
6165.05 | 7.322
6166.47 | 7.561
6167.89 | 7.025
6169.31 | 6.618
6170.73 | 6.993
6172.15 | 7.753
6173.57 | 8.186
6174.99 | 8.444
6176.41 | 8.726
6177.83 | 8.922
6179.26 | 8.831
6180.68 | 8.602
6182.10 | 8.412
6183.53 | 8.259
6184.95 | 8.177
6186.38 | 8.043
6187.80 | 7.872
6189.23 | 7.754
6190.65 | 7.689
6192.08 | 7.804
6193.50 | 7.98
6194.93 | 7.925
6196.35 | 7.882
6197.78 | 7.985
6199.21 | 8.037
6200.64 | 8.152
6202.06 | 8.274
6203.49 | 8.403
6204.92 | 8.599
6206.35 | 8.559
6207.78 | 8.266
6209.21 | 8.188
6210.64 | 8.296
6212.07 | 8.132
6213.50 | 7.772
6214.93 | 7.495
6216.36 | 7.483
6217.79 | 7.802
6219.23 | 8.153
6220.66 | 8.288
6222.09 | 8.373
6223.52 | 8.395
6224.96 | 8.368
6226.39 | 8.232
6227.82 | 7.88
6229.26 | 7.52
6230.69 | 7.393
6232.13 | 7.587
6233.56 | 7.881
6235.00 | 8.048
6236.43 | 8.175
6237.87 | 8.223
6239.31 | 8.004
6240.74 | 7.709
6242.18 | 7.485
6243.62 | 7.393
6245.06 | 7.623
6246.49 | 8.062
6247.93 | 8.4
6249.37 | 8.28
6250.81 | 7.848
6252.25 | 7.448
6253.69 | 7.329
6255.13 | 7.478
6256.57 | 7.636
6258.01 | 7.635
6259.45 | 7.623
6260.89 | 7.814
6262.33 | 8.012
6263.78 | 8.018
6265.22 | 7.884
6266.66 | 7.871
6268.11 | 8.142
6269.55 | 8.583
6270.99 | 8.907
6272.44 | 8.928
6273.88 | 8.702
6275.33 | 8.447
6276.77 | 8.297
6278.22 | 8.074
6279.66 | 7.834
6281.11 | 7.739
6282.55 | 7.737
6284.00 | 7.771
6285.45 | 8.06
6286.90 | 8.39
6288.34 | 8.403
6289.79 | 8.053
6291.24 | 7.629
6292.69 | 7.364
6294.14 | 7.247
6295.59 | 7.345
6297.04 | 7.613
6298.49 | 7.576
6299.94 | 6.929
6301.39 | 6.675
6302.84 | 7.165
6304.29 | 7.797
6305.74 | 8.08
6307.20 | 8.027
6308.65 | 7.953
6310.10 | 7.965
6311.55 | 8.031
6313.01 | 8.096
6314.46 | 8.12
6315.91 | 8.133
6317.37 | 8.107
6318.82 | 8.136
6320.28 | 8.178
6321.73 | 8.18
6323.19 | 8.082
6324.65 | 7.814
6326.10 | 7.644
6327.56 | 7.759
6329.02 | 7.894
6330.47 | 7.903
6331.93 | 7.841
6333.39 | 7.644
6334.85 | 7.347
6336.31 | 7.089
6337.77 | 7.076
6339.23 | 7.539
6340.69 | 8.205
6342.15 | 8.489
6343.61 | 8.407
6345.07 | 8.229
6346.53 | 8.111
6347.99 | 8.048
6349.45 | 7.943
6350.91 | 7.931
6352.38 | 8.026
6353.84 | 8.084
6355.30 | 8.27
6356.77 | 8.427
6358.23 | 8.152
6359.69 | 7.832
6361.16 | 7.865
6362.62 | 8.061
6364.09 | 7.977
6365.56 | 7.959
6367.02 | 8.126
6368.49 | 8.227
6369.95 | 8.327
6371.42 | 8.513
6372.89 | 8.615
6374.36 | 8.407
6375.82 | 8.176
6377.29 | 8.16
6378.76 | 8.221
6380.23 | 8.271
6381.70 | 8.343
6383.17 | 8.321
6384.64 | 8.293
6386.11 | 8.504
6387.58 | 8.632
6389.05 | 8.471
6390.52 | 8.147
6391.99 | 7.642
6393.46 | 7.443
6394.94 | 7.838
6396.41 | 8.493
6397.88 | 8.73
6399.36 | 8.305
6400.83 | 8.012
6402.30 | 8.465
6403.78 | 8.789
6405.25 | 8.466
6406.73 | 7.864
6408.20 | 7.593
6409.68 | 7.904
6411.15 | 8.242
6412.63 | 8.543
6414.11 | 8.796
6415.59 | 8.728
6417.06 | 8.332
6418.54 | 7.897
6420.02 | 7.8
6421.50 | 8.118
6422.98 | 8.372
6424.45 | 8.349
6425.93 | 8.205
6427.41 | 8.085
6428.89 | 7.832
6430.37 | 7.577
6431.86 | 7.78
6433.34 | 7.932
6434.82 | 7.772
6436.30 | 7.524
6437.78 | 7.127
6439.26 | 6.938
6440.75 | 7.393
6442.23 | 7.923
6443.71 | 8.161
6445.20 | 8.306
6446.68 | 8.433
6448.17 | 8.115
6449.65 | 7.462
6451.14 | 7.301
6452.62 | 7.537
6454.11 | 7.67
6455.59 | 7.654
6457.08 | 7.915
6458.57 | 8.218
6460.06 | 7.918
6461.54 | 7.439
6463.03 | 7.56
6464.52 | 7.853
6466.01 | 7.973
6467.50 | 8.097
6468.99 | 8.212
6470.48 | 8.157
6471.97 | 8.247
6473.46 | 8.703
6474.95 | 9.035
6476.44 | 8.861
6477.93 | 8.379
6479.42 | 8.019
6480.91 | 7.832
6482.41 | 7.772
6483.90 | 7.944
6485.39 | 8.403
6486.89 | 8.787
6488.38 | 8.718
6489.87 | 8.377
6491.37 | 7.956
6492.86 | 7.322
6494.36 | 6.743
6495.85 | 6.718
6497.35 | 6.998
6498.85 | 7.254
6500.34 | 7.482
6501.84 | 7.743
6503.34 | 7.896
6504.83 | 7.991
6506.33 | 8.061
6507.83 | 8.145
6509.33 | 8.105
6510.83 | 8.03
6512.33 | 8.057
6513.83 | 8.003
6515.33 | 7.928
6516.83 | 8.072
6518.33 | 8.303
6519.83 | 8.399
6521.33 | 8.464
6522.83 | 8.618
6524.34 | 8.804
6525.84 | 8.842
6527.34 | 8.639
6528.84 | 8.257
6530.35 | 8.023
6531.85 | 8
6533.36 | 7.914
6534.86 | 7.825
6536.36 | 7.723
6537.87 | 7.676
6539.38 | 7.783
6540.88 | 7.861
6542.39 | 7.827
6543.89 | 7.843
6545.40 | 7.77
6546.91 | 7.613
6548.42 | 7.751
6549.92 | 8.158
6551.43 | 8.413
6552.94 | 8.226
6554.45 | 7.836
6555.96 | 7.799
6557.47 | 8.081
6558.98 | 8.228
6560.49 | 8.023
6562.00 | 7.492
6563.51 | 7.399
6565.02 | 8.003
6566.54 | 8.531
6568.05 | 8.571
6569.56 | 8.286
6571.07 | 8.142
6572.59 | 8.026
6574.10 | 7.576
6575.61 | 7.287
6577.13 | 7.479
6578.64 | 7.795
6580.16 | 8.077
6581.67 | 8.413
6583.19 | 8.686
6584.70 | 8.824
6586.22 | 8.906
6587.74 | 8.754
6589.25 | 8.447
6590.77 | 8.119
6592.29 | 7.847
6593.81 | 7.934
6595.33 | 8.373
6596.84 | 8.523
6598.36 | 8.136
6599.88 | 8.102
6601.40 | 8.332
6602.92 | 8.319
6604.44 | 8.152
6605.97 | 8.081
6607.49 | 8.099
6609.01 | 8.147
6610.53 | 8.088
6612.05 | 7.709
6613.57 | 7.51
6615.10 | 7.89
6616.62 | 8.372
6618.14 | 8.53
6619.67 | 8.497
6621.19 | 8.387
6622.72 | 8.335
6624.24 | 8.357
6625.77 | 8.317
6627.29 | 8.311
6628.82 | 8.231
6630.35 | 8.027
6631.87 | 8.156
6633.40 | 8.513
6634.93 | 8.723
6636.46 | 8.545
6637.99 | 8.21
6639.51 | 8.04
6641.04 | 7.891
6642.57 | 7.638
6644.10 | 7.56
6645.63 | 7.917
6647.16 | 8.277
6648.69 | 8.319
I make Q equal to -0.03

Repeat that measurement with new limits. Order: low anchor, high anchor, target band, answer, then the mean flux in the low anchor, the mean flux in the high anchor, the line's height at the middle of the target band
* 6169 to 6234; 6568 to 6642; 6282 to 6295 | 0.03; 8.06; 8.2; 8.09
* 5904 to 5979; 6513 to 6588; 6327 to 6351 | 0.04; 8.26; 8.09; 8.15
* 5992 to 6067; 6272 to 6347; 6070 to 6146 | 0.02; 8.47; 7.88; 8.3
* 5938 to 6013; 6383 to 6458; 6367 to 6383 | -0.03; 8.28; 8.03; 8.06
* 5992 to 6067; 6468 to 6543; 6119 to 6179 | 0.07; 8.47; 8.06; 8.37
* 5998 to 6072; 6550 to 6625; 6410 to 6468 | 0.04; 8.42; 8.15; 8.22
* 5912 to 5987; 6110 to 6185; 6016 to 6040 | -0.03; 8.22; 7.95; 8.11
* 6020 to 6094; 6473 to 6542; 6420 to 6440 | 0.04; 8.5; 8.05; 8.13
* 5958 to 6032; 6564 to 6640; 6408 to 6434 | 0.01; 8.2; 8.21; 8.21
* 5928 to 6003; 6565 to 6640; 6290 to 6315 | 0.09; 8.34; 8.22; 8.27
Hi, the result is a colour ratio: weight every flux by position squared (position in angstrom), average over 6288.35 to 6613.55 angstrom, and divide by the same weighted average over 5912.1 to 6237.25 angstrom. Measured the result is 1.11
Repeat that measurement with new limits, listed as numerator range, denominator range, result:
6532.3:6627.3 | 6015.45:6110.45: 1.14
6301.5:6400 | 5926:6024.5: 1.10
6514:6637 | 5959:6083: 1.16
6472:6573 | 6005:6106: 1.12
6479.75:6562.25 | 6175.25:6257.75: 1.09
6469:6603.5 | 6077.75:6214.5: 1.14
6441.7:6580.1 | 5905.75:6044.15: 1.14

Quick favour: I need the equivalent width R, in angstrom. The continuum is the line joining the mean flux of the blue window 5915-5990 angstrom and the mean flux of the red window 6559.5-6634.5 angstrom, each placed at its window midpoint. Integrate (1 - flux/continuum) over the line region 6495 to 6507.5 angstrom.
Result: 1.0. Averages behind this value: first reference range 8.22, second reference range 8.17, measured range 7.53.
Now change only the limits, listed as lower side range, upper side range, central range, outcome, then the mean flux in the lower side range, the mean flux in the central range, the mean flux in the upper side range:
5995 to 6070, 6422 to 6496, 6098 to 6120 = 0.49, 8.45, 8.17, 7.94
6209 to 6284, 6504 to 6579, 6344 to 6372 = -0.41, 7.97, 8.11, 8.03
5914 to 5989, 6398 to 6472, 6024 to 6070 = -2.30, 8.21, 8.57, 7.98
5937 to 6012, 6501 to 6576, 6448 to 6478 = 0.27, 8.29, 8.01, 8.04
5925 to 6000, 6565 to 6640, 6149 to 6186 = 2.09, 8.32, 7.82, 8.22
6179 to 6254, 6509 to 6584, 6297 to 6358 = 1.14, 8.01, 7.88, 8.05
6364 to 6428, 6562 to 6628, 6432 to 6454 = 1.39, 8.25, 7.71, 8.17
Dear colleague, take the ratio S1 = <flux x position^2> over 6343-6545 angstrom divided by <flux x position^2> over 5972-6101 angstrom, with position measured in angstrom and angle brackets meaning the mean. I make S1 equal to 1.1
